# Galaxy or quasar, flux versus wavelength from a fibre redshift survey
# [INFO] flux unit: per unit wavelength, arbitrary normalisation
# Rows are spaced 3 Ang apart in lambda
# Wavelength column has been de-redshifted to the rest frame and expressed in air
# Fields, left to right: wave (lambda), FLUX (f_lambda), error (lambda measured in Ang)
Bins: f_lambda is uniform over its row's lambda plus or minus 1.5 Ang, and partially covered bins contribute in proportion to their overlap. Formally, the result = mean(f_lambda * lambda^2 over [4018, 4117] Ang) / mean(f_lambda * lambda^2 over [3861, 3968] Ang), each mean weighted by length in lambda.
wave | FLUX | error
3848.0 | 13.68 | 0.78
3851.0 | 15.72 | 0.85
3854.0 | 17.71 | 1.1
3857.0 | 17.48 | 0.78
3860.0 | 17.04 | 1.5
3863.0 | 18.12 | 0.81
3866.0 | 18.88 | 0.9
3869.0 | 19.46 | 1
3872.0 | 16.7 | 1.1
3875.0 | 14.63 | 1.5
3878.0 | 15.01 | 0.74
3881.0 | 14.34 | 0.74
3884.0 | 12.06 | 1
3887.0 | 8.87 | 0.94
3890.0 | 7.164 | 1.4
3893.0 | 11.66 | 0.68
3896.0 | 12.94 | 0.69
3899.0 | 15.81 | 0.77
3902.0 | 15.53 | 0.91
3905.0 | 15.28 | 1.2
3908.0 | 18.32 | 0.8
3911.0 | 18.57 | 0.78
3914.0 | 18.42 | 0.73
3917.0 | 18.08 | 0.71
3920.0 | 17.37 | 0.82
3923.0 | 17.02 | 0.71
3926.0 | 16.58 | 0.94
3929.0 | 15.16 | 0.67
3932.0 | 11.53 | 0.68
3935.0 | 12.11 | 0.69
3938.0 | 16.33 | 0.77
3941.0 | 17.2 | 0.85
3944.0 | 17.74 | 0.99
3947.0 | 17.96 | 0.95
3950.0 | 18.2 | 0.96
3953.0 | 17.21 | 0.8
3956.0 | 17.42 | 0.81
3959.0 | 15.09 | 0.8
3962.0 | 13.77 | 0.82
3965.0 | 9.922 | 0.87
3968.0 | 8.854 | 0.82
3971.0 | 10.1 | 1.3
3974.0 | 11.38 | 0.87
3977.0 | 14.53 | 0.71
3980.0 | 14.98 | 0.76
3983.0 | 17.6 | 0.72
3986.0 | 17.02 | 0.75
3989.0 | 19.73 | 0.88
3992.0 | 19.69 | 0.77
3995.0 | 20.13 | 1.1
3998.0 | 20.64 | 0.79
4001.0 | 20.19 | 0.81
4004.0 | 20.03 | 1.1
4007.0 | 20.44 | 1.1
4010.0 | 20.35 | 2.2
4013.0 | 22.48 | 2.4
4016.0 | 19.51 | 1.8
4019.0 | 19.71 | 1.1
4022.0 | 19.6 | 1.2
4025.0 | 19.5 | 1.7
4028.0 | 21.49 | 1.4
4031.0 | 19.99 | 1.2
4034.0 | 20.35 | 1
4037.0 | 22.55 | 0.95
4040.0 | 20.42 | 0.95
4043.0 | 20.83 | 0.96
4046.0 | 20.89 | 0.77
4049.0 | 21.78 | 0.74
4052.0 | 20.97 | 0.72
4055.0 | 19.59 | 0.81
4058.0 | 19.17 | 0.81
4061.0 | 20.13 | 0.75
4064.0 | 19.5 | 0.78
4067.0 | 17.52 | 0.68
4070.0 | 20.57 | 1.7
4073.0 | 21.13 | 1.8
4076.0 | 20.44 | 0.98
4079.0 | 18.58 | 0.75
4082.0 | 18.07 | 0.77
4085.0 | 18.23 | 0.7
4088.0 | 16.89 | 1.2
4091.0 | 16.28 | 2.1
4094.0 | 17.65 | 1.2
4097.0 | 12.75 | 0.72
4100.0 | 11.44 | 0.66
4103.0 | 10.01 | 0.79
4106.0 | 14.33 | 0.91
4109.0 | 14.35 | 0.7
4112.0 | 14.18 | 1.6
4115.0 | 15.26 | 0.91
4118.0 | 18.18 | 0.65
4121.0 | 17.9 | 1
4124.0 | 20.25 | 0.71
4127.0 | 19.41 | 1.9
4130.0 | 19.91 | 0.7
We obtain 1.28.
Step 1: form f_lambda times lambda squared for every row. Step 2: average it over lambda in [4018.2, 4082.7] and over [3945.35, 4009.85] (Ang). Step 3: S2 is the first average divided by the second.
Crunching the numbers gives 1.26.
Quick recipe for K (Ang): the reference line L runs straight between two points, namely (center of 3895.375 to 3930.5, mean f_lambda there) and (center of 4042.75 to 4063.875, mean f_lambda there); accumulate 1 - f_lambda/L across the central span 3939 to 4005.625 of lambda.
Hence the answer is 7.0 Ang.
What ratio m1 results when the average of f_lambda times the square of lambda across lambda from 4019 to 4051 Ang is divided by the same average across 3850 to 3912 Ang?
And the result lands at 1.47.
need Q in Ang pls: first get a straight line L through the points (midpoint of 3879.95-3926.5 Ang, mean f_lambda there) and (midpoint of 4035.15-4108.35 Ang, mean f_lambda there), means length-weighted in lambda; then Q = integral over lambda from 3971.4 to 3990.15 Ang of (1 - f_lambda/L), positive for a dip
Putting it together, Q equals 1.1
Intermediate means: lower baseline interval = 14.8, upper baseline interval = 18.3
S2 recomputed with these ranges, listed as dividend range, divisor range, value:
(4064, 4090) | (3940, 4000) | 1.25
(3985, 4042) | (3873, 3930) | 1.44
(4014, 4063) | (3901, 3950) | 1.31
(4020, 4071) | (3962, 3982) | 1.76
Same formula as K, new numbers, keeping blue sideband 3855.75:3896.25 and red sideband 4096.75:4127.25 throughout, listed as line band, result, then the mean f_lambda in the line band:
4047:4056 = -3.46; 20.9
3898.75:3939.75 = -3.99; 16.2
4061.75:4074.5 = -3.88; 19.7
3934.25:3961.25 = -3.32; 16.6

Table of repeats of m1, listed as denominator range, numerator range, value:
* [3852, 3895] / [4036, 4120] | 1.33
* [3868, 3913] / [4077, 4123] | 1.21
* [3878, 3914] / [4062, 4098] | 1.43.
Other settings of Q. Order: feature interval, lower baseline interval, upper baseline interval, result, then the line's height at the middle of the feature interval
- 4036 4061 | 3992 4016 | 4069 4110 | -3.1 Ang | 18.4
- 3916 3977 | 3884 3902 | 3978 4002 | 1.5 Ang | 15.5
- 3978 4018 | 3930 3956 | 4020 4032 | -1.3 Ang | 18.8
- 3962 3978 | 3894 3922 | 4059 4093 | 5.8 Ang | 17.4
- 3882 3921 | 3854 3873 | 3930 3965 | 5.2 Ang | 16.9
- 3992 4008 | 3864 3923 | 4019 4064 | -1.0 Ang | 19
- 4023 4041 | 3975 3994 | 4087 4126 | -4.6 Ang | 16.5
